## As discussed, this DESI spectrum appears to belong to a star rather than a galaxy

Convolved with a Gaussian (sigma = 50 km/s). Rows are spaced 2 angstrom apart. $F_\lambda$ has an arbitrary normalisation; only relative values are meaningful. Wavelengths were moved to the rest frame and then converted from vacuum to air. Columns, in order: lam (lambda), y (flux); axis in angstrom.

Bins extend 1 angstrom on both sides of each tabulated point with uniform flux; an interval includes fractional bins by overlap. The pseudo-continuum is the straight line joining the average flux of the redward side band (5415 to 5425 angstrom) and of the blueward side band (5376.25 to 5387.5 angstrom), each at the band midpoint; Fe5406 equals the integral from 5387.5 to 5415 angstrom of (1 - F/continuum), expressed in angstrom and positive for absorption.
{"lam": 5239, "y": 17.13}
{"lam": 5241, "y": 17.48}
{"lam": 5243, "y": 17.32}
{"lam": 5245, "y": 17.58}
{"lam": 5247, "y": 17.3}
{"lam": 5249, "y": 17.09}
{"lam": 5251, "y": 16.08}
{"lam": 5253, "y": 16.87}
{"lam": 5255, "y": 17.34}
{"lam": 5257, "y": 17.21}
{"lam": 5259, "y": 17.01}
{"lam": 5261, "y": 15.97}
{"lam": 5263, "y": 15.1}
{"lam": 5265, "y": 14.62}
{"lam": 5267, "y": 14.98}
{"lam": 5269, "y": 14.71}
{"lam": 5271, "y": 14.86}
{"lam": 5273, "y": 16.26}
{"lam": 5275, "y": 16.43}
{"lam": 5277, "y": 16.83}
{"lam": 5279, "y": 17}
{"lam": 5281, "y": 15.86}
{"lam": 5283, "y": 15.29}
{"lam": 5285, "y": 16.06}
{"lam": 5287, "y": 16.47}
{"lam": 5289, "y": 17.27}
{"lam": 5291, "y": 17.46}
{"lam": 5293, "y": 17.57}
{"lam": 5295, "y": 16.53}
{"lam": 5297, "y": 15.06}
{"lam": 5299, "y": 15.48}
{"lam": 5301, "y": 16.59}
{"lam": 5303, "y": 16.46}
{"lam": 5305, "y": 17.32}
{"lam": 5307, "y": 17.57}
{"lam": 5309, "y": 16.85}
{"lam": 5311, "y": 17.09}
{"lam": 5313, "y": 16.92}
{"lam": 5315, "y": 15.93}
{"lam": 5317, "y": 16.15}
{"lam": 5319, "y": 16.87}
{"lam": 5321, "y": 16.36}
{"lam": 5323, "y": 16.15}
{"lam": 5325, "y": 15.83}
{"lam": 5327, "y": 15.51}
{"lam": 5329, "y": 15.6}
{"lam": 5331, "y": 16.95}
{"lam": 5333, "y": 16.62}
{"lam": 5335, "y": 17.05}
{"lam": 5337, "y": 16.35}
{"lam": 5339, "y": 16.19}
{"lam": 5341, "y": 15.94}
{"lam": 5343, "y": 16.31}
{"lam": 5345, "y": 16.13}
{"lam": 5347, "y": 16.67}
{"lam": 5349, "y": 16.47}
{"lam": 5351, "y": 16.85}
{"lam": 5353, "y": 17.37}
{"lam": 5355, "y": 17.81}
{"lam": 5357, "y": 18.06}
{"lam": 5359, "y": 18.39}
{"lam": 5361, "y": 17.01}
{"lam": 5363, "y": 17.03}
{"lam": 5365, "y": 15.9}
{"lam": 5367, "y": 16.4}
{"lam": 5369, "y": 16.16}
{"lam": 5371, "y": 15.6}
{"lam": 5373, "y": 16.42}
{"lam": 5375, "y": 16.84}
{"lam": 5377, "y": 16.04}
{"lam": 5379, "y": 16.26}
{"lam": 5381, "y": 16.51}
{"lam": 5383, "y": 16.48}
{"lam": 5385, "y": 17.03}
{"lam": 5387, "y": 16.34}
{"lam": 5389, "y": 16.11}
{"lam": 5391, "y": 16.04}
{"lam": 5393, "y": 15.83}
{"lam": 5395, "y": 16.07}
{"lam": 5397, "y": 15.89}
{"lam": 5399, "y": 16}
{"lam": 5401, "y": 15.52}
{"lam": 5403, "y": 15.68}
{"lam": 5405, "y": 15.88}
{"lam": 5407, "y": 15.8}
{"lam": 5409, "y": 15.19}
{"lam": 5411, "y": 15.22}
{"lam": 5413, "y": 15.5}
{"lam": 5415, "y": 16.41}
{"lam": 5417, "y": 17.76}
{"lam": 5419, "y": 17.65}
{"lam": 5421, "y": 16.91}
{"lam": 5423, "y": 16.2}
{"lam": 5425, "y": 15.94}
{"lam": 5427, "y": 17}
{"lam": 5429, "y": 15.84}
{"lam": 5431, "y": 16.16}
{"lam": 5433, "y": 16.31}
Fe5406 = 1.5 angstrom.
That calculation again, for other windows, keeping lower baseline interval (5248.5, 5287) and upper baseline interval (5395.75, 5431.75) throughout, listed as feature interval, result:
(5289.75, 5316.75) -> -1.0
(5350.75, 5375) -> -1.2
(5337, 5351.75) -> -0.2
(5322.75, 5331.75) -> 0.1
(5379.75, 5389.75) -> -0.2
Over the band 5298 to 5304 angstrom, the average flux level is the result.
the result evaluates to 16.2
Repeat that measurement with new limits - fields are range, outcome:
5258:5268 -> 15.5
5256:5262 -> 16.7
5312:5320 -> 16.5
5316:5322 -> 16.5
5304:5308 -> 17.4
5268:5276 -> 15.6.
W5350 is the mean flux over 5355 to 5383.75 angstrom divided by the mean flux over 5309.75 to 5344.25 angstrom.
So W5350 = 1.02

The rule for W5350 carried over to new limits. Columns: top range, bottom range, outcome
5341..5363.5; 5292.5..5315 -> 1.03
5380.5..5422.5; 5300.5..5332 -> 0.98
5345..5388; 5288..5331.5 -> 1.01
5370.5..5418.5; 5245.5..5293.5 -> 0.99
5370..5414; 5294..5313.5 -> 0.97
